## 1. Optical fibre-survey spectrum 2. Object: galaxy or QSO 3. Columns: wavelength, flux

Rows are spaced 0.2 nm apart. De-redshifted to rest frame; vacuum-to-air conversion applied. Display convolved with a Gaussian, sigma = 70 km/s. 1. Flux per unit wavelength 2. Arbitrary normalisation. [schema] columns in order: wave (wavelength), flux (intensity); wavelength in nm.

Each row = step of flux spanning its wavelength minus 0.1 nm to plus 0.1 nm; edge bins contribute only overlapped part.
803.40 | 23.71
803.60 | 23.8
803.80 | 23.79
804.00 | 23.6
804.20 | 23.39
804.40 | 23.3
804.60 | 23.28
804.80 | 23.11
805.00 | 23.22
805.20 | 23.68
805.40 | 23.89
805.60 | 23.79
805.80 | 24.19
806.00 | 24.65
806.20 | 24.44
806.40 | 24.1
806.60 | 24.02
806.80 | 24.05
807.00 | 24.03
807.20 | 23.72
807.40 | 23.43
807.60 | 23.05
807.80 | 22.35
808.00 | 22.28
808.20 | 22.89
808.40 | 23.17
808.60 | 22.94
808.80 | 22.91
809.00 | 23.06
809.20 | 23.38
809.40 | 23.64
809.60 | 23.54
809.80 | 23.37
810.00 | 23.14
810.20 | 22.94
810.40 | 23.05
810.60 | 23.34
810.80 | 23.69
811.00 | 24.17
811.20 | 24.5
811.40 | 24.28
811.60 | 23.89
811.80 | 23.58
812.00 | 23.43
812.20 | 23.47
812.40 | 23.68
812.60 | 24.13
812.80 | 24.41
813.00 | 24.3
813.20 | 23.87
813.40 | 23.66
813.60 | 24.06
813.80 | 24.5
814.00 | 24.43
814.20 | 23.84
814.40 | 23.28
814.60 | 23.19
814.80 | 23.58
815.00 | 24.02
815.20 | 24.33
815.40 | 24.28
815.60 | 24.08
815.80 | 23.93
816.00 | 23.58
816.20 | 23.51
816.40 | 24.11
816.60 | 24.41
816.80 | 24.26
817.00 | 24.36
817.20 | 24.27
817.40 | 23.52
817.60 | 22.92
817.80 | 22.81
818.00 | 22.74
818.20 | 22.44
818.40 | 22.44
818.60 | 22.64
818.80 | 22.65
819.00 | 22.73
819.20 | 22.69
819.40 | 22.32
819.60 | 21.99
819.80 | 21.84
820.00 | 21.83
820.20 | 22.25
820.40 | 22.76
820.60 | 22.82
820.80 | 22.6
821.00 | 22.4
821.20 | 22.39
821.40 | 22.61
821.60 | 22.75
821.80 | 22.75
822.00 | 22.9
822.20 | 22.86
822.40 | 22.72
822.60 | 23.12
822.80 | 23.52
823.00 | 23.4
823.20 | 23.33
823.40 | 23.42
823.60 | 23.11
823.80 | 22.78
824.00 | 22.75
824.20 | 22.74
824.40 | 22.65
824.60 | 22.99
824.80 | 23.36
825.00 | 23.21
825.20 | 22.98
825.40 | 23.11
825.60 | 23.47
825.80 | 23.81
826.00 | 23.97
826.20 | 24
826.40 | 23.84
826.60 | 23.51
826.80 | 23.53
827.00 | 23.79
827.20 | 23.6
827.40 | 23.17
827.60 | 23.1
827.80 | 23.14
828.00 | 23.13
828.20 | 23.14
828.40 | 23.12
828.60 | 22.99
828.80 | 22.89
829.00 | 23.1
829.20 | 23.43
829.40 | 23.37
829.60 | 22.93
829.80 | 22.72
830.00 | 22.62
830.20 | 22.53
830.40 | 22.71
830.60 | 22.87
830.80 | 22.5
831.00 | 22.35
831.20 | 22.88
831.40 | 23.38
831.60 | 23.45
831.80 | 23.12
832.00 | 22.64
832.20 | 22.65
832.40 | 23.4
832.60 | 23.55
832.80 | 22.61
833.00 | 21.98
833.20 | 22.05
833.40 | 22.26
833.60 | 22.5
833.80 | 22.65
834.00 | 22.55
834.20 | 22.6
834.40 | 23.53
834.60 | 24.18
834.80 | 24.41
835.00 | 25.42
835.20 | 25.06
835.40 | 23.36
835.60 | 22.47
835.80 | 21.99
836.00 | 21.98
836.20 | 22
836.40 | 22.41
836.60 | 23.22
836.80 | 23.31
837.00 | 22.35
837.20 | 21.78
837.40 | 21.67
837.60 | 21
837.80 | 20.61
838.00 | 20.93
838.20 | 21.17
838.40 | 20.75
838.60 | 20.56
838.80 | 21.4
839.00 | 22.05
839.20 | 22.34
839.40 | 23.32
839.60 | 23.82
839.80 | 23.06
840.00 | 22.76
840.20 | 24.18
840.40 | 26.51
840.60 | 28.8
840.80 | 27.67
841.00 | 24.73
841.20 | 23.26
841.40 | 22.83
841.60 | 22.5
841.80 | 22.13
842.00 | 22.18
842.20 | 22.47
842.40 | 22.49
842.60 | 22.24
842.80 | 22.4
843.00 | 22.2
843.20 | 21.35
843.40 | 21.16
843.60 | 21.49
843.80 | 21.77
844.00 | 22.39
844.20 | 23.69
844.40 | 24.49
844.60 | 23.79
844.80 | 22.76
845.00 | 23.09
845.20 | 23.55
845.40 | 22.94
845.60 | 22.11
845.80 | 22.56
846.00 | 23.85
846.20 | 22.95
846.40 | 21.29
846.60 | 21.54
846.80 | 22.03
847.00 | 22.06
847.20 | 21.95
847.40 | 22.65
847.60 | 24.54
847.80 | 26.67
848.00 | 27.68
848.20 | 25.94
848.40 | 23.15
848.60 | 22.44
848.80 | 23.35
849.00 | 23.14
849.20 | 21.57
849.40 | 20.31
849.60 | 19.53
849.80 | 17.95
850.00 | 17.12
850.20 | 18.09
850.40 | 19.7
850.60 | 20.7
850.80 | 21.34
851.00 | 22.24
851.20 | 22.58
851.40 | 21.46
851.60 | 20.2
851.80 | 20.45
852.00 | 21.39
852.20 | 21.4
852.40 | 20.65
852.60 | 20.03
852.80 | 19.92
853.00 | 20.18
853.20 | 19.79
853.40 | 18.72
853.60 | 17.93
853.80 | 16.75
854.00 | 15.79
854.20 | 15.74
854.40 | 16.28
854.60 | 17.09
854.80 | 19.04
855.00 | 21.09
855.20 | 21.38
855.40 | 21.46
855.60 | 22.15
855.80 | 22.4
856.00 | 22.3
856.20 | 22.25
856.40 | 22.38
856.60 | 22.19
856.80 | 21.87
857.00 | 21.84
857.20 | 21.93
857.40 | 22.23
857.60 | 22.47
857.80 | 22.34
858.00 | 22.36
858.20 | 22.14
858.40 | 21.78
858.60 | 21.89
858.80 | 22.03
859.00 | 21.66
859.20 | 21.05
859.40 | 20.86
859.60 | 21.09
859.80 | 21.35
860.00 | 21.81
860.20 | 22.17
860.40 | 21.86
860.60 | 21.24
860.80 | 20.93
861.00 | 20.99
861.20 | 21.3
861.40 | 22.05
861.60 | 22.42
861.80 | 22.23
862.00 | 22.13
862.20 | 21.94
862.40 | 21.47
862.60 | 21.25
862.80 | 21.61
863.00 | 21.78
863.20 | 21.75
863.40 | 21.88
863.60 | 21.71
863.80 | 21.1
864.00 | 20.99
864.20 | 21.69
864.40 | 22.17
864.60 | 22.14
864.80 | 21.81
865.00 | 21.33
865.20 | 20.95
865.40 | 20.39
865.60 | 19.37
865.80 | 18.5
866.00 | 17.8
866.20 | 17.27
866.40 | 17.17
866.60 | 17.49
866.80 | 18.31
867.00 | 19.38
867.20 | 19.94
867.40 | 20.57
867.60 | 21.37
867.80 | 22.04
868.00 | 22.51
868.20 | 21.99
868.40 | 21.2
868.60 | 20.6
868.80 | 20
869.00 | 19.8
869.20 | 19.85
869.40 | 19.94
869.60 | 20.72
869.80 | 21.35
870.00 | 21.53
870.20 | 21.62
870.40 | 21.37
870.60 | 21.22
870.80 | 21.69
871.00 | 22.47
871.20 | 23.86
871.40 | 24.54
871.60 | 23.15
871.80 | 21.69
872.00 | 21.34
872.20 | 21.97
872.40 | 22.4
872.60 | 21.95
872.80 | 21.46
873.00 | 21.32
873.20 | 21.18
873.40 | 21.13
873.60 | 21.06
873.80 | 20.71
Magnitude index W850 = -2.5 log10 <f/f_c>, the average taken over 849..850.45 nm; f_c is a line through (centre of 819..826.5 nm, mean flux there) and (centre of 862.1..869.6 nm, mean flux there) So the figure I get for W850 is 0.11 mag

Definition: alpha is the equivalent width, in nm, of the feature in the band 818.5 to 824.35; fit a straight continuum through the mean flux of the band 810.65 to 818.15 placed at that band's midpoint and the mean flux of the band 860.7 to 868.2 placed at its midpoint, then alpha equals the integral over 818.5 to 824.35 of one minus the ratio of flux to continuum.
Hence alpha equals 0.178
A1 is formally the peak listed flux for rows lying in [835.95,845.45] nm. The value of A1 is 28.8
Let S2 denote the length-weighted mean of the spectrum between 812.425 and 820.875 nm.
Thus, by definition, 23.4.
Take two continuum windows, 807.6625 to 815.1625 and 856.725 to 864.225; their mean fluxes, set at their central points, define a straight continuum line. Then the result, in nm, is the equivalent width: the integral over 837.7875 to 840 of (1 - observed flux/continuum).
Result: 0.06 nm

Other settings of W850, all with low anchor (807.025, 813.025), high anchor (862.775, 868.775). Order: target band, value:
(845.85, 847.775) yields -0.06 mag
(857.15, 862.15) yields -0.05 mag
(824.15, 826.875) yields -0.03 mag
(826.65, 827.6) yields -0.04 mag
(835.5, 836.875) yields -0.02 mag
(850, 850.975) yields 0.08 mag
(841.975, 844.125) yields -0.01 mag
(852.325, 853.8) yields 0.10 mag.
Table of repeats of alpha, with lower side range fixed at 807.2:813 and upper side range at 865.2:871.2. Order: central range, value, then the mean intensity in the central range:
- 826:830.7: -0.15 nm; 23.2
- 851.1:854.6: 0.31 nm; 19.3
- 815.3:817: -0.07 nm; 24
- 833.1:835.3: -0.12 nm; 23.4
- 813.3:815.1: -0.05 nm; 23.8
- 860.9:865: -0.22 nm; 21.7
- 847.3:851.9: -0.11 nm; 21.9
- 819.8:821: 0.03 nm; 22.4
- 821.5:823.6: -0.03 nm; 23.1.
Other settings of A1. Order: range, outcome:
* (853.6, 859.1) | 22.47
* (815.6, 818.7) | 24.41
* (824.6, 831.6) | 24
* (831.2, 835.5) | 25.42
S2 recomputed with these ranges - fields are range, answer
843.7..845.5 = 23.2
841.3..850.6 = 22.3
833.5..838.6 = 22.5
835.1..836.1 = 23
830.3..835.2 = 23.1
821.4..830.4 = 23.2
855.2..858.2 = 22.1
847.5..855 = 20.6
